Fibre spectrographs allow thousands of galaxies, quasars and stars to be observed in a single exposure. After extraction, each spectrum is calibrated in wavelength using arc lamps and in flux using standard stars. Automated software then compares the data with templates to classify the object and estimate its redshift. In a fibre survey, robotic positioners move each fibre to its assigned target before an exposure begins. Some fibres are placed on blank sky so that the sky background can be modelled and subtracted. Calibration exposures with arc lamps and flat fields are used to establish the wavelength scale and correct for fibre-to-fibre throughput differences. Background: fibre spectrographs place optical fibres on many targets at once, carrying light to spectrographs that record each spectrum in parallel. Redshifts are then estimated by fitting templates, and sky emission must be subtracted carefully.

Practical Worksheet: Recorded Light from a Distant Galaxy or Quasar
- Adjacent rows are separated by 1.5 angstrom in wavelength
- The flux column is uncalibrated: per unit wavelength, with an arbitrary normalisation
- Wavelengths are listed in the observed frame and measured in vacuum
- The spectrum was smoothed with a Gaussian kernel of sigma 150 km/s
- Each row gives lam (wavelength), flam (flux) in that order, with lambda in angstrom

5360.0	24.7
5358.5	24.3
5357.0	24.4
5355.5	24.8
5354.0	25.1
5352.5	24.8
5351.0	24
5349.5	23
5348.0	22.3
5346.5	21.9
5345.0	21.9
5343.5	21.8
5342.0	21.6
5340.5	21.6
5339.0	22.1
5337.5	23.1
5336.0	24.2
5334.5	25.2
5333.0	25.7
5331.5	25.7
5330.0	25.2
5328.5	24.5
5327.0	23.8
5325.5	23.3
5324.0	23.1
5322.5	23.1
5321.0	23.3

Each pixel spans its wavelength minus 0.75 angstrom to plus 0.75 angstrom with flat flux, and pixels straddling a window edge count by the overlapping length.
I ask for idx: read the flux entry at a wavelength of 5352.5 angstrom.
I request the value 24.8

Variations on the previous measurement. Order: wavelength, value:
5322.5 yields 23.1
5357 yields 24.4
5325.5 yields 23.3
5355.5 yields 24.8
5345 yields 21.9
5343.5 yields 21.8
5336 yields 24.2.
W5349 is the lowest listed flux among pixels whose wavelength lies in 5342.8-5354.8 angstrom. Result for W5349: 21.8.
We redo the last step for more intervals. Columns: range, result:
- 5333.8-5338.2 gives 23.1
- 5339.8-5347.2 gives 21.6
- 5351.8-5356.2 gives 24.8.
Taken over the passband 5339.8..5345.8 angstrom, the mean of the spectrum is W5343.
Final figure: 21.7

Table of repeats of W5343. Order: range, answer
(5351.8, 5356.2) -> 24.9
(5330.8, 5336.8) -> 25.2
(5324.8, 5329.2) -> 23.9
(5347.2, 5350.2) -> 22.6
